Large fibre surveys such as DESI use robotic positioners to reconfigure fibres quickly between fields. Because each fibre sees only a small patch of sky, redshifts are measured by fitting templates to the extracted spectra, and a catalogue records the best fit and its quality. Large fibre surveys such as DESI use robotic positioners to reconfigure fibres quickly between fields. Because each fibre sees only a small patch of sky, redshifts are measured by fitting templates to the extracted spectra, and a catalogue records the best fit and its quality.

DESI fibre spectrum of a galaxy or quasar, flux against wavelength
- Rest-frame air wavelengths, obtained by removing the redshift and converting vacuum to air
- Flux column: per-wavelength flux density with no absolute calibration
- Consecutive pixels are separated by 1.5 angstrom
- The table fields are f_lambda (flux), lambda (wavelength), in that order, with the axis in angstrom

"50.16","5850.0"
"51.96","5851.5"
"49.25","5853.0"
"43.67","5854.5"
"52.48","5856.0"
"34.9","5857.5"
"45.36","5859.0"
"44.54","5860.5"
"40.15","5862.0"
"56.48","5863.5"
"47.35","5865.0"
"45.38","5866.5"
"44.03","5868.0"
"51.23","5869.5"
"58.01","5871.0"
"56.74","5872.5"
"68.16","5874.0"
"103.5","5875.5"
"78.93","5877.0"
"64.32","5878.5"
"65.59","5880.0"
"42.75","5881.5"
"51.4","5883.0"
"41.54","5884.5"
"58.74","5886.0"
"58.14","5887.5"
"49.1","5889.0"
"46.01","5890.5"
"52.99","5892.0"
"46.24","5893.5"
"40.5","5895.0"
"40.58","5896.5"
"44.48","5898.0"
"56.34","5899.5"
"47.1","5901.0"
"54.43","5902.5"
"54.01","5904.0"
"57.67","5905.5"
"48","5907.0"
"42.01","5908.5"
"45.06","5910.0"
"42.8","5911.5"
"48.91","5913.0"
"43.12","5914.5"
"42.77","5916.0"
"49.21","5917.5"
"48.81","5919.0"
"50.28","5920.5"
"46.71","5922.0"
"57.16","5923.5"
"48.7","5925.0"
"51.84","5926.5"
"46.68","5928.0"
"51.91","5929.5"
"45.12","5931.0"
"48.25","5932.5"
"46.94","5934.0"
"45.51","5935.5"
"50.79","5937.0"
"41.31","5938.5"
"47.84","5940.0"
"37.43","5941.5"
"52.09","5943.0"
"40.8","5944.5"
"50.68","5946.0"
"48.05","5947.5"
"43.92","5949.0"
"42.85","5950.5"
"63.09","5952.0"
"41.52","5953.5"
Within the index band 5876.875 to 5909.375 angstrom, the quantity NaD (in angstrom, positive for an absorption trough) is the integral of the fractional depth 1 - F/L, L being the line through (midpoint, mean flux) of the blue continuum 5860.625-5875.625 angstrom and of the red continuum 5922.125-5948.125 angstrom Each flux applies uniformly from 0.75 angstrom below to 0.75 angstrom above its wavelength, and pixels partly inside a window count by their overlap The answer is 0.5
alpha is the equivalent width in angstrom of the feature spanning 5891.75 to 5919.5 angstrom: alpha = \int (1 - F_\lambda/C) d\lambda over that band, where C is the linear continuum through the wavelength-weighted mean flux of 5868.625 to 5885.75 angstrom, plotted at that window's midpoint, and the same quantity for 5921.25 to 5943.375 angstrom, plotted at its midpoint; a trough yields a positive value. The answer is 3.6 angstrom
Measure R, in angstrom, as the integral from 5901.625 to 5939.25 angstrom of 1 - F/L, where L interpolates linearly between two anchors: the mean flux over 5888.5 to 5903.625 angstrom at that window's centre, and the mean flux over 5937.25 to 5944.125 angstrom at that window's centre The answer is -1.7 angstrom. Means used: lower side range 47.9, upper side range 44.9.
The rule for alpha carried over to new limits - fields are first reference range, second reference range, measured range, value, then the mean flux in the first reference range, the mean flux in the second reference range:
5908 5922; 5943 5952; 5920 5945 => -0.5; 46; 47.3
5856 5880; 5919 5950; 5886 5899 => 1.2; 56.1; 47.6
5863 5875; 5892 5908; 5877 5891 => -0.7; 54.4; 49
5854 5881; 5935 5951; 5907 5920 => 1.0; 55.6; 45.6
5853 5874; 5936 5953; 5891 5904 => -0.1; 48.5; 47.1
